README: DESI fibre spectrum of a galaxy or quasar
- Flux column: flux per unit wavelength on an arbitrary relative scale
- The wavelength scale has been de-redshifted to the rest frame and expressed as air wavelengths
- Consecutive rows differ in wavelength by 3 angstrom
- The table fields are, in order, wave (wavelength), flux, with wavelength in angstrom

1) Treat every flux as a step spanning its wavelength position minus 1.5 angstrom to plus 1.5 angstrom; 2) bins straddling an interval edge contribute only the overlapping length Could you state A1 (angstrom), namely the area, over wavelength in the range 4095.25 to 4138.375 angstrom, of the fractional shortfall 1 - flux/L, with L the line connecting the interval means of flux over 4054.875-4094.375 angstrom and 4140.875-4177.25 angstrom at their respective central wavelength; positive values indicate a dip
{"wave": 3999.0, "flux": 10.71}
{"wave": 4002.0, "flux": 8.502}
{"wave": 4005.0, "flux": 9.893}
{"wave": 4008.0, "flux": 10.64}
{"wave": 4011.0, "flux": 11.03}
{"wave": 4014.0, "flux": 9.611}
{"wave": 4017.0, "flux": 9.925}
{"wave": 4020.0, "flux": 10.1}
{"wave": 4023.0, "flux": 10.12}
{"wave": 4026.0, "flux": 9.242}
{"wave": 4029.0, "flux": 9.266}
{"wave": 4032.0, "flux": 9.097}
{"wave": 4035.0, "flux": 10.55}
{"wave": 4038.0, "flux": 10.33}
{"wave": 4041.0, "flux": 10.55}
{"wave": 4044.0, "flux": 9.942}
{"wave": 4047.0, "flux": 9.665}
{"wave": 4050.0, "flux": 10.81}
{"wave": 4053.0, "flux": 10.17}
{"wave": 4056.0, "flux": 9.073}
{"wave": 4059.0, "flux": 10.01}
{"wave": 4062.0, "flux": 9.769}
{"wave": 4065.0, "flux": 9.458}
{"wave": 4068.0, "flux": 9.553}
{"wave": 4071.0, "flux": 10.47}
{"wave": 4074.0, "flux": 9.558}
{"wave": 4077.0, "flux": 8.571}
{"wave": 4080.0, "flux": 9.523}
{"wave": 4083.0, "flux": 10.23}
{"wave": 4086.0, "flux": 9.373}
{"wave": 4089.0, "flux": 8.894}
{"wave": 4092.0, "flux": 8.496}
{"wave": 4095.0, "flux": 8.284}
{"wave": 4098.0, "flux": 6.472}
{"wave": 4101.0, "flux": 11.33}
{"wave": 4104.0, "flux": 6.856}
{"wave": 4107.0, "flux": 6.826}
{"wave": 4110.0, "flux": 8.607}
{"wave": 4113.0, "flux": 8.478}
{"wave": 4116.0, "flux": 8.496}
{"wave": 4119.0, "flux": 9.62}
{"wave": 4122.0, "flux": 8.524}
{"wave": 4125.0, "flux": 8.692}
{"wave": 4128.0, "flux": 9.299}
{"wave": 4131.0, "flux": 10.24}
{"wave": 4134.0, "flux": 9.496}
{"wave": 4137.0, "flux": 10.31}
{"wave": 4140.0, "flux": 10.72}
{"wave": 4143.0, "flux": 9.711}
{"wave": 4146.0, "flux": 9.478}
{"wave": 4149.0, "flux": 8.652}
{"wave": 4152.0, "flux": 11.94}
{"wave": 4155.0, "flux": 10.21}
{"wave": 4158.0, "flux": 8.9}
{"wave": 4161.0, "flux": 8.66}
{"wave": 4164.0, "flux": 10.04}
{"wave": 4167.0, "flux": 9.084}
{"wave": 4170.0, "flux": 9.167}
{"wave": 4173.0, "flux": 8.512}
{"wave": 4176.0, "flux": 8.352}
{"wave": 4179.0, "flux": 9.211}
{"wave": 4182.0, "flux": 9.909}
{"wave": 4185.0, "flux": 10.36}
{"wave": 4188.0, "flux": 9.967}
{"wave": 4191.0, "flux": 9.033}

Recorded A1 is 2.95 angstrom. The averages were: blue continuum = 9.44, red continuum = 9.42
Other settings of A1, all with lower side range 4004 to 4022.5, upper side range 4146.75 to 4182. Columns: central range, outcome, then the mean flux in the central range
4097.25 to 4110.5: 2.2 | 8.06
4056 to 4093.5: 1.5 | 9.48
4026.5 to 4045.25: 0.3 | 9.92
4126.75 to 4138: -0.3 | 9.83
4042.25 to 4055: -0.1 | 10.1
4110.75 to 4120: 0.8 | 8.8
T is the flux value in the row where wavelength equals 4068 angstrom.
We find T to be 9.553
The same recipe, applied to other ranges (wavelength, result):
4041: 10.55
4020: 10.1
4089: 8.894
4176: 8.352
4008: 10.64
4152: 11.94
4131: 10.24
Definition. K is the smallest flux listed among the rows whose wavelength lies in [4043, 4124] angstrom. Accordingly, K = 6.472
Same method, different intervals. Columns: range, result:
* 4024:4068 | 9.073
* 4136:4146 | 9.478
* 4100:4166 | 6.826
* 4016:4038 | 9.097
